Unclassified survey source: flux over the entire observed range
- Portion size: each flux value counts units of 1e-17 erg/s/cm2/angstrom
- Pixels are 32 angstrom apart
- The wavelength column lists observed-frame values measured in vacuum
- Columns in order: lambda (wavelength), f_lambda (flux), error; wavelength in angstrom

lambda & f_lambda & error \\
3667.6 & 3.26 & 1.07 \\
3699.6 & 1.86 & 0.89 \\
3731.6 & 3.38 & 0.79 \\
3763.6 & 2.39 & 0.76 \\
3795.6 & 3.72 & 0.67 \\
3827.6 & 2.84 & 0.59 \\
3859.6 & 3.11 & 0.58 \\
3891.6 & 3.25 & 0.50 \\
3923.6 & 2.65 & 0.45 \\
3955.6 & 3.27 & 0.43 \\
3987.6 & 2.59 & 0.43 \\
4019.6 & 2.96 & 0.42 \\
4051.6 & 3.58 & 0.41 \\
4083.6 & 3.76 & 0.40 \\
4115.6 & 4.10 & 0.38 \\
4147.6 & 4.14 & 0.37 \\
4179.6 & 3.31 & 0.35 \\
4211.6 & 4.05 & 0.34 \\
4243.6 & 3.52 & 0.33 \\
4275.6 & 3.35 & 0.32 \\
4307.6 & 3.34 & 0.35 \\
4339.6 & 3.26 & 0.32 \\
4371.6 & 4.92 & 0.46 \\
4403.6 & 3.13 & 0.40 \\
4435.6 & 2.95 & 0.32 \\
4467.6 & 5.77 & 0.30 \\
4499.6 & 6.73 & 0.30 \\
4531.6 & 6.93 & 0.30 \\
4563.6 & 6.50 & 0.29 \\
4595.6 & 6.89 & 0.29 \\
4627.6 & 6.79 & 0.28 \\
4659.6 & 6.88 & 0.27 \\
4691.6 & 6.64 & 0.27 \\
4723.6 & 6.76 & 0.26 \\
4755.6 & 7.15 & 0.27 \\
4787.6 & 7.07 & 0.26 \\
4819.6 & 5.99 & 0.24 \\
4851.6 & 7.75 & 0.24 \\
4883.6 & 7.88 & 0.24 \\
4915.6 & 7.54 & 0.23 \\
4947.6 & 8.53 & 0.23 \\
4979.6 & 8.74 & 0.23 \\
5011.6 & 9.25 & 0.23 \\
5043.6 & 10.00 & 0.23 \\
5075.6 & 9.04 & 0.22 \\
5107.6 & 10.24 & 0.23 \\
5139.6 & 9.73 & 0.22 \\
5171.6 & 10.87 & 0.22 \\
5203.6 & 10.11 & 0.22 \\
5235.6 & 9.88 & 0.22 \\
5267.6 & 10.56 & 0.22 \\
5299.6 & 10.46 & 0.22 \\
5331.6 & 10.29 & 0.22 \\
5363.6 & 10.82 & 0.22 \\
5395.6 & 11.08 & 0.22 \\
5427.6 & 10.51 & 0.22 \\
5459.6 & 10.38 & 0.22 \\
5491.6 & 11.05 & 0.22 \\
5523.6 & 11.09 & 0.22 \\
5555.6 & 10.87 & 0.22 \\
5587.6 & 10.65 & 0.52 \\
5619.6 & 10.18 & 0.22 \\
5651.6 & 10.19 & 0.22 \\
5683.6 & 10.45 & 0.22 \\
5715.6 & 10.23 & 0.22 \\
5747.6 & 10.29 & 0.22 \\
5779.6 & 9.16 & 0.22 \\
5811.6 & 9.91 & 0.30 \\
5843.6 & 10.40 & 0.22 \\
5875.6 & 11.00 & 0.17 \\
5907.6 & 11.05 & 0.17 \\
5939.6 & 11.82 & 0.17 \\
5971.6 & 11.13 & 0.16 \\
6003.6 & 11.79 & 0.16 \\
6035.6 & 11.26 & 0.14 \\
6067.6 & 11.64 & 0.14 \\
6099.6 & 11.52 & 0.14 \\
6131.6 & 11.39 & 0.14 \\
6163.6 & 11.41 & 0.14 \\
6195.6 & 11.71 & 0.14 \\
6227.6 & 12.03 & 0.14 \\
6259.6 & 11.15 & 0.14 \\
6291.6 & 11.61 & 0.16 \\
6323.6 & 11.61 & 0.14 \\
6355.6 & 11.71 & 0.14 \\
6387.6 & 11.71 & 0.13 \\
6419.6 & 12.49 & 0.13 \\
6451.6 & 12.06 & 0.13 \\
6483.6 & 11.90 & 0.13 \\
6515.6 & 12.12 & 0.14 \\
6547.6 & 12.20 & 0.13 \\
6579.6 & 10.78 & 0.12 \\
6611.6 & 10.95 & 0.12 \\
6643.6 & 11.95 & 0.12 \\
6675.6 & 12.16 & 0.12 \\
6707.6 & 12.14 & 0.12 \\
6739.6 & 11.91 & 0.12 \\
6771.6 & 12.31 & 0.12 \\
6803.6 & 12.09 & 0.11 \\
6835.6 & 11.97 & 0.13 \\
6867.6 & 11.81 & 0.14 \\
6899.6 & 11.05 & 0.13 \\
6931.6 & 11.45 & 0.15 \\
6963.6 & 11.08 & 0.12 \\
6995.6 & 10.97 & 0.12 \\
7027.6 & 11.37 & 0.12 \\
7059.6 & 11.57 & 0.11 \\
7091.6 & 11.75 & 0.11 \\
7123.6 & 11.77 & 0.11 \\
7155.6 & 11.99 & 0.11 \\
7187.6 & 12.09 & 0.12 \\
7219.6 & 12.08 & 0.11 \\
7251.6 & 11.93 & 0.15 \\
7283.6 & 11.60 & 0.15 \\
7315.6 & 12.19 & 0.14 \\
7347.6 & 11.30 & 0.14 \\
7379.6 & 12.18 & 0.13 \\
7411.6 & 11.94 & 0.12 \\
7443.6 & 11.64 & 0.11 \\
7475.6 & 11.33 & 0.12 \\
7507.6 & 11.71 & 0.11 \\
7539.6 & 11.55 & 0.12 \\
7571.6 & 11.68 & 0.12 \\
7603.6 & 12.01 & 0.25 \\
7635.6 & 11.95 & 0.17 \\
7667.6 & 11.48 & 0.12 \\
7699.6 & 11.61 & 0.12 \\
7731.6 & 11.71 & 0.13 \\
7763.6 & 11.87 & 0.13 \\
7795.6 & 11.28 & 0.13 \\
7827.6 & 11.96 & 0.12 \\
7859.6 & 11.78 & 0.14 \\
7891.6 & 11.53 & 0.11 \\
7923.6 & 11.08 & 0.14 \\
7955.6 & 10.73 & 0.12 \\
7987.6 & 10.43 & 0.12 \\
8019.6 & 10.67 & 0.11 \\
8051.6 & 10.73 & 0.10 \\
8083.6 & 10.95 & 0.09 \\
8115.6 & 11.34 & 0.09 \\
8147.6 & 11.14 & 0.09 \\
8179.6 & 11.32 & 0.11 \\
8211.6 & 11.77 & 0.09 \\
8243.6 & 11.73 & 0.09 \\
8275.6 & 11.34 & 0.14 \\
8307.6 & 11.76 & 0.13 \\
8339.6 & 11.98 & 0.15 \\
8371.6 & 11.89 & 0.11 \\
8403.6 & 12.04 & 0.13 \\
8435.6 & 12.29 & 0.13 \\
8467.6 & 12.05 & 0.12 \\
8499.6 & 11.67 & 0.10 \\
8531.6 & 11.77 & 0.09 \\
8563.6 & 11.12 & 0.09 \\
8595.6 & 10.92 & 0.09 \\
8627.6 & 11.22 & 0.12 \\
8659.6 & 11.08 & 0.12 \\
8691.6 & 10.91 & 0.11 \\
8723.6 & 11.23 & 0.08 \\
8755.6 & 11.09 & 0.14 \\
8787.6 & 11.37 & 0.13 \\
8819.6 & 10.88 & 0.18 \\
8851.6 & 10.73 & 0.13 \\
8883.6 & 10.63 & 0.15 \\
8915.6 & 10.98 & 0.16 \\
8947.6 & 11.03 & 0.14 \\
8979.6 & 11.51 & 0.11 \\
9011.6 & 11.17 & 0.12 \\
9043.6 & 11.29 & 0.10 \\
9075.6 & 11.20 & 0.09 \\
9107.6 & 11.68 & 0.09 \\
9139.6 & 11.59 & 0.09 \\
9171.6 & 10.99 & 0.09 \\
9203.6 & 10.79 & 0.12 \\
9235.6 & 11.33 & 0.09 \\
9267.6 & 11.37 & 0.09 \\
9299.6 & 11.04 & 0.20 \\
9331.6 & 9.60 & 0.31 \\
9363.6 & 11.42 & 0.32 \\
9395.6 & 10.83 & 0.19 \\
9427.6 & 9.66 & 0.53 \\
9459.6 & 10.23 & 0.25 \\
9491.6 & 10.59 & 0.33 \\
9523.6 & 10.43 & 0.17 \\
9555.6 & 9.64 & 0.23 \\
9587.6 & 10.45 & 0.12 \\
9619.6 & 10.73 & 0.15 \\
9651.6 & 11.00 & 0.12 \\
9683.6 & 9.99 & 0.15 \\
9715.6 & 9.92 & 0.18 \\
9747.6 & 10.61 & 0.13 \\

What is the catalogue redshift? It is 0.12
